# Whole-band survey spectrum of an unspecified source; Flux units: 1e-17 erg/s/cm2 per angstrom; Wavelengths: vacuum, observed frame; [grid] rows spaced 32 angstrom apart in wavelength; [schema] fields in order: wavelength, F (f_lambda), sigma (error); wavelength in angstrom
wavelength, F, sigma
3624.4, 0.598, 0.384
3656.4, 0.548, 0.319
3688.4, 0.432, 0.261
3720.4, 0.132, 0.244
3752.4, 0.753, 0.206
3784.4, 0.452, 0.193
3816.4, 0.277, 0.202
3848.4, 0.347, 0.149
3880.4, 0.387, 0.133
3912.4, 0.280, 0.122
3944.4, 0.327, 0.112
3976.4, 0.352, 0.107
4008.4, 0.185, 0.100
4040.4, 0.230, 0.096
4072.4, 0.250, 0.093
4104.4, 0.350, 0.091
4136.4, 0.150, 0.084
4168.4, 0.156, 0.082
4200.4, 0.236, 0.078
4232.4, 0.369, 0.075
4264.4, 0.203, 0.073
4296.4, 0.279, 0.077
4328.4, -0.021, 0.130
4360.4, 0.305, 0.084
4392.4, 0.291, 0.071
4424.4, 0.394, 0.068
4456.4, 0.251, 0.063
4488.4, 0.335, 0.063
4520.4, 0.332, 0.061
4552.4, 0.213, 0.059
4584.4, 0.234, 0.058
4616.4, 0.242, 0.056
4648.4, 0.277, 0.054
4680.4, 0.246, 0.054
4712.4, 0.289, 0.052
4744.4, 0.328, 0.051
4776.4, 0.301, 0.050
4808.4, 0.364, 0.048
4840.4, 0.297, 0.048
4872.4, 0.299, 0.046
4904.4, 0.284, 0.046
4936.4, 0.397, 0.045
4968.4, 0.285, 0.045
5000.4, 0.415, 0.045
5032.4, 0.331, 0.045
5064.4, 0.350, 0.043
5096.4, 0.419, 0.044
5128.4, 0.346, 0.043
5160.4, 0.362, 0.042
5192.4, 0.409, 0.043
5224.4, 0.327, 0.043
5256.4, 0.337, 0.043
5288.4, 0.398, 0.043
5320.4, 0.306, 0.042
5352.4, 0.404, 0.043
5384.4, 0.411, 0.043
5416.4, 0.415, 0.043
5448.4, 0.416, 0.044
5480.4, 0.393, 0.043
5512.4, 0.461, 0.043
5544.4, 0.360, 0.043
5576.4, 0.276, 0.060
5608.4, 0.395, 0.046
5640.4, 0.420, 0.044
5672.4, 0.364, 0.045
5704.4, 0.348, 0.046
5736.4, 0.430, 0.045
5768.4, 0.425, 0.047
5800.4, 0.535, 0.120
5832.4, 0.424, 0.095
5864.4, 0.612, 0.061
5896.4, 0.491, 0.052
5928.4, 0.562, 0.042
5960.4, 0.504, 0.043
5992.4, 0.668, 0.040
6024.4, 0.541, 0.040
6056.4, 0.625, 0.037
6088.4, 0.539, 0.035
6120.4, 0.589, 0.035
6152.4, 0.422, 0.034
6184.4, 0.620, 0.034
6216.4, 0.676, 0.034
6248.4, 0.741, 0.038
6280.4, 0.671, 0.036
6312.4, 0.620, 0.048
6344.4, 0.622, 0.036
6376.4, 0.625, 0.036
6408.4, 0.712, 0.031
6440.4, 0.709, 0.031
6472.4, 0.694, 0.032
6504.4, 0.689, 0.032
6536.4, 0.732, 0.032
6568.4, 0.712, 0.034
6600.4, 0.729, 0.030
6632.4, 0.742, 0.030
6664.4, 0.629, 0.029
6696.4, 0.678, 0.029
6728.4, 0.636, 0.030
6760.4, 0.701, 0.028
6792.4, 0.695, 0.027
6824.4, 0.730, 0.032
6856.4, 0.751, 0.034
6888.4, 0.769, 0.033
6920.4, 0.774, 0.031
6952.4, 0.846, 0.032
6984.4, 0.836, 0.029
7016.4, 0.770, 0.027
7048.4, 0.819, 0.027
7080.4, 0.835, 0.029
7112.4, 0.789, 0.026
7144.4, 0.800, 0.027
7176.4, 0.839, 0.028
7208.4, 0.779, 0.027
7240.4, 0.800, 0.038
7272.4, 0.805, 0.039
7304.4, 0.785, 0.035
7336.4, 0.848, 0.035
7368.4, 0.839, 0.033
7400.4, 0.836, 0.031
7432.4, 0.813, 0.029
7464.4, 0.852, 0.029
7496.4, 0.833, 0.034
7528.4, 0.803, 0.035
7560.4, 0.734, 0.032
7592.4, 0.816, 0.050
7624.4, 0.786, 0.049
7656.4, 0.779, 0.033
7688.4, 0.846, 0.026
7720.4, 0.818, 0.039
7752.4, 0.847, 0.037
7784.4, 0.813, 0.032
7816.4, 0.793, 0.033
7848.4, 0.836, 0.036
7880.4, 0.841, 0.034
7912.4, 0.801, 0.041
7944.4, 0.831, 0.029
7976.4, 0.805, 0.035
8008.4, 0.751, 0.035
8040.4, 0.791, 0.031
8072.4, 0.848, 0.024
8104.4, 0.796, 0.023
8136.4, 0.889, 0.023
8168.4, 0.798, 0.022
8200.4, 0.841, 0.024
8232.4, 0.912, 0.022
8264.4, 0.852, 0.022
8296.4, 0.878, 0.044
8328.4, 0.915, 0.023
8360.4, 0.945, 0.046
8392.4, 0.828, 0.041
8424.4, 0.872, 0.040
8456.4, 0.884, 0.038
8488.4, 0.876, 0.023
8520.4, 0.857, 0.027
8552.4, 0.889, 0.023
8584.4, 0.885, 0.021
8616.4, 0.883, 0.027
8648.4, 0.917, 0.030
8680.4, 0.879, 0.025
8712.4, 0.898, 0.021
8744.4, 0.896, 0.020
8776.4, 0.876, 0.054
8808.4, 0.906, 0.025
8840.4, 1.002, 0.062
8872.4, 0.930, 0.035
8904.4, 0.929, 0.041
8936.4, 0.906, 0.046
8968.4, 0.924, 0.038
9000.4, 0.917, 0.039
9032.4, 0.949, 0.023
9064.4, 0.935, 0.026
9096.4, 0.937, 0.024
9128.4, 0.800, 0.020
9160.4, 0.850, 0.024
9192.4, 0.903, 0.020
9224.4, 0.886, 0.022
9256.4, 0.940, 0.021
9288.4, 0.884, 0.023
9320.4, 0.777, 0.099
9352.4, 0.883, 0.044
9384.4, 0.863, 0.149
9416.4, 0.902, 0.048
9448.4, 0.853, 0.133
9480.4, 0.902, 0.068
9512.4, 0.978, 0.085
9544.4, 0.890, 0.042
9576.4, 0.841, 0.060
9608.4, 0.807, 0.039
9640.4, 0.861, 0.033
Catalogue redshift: 0.551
